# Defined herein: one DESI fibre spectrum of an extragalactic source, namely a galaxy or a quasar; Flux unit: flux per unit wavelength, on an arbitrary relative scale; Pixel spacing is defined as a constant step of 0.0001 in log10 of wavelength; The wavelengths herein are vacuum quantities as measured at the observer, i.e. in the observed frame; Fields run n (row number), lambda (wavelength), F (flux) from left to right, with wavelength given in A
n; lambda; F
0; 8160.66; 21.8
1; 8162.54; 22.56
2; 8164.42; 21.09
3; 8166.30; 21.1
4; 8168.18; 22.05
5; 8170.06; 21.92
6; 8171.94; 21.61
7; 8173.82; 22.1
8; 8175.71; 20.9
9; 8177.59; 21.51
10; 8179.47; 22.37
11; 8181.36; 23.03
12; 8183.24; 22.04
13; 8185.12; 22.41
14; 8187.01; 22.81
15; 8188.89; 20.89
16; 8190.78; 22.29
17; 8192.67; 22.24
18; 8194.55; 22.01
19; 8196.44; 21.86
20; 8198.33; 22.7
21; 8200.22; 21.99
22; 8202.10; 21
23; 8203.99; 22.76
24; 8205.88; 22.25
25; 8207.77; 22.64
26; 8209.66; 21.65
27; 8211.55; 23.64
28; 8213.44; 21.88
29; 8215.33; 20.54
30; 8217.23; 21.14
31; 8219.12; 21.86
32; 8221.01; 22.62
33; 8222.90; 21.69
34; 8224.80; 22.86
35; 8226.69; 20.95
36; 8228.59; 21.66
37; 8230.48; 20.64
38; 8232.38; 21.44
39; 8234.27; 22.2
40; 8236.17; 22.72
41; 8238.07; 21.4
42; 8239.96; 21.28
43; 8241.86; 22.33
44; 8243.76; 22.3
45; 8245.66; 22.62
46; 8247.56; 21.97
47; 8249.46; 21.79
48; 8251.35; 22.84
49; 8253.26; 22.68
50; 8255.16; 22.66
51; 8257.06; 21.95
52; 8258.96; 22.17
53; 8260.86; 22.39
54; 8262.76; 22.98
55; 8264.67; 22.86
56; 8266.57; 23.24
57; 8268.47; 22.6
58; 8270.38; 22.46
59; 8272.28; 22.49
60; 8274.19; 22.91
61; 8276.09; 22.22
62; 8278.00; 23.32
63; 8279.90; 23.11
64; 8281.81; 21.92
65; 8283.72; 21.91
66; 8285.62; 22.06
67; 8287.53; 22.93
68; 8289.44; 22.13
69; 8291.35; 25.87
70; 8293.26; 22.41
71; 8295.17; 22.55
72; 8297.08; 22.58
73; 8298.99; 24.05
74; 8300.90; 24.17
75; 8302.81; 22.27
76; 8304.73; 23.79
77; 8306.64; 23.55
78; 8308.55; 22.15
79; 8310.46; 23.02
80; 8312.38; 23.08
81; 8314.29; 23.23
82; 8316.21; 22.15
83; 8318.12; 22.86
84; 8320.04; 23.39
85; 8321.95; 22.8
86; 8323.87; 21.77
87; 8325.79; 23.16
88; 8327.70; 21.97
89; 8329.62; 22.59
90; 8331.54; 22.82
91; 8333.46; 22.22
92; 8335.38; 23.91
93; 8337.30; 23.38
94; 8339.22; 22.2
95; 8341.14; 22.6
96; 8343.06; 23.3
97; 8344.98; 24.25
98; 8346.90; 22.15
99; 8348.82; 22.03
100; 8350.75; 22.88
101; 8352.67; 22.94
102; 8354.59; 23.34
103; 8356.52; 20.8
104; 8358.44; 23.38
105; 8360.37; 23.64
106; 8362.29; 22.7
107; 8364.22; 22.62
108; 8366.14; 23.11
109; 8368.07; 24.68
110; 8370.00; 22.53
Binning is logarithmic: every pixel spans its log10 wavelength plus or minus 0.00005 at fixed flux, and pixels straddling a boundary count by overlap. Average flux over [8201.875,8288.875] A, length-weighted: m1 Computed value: 22.2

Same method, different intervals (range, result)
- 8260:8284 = 22.7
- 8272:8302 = 22.9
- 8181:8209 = 22.2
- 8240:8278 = 22.5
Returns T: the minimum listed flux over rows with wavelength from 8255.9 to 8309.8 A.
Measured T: 21.91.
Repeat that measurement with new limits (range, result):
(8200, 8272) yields 20.54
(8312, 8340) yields 21.77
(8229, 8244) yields 20.64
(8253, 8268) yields 21.95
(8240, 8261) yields 21.79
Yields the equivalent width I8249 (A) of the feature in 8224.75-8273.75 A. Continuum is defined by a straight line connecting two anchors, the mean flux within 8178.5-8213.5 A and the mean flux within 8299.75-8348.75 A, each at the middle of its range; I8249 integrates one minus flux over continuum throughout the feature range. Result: 0.7 A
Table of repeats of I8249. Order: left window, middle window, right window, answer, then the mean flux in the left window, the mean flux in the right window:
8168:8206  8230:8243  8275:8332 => 0.4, 22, 22.9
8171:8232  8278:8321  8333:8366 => -0.8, 21.9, 22.9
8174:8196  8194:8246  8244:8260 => 0.6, 22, 22.3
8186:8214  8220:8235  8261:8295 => 0.4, 22.2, 22.8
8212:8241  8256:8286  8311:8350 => -0.5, 21.7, 22.8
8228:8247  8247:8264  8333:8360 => -0.3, 21.9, 22.8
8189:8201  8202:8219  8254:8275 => 0.2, 22.1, 22.6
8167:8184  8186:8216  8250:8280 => 0.1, 21.9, 22.7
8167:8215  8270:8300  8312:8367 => -0.4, 22.1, 22.8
